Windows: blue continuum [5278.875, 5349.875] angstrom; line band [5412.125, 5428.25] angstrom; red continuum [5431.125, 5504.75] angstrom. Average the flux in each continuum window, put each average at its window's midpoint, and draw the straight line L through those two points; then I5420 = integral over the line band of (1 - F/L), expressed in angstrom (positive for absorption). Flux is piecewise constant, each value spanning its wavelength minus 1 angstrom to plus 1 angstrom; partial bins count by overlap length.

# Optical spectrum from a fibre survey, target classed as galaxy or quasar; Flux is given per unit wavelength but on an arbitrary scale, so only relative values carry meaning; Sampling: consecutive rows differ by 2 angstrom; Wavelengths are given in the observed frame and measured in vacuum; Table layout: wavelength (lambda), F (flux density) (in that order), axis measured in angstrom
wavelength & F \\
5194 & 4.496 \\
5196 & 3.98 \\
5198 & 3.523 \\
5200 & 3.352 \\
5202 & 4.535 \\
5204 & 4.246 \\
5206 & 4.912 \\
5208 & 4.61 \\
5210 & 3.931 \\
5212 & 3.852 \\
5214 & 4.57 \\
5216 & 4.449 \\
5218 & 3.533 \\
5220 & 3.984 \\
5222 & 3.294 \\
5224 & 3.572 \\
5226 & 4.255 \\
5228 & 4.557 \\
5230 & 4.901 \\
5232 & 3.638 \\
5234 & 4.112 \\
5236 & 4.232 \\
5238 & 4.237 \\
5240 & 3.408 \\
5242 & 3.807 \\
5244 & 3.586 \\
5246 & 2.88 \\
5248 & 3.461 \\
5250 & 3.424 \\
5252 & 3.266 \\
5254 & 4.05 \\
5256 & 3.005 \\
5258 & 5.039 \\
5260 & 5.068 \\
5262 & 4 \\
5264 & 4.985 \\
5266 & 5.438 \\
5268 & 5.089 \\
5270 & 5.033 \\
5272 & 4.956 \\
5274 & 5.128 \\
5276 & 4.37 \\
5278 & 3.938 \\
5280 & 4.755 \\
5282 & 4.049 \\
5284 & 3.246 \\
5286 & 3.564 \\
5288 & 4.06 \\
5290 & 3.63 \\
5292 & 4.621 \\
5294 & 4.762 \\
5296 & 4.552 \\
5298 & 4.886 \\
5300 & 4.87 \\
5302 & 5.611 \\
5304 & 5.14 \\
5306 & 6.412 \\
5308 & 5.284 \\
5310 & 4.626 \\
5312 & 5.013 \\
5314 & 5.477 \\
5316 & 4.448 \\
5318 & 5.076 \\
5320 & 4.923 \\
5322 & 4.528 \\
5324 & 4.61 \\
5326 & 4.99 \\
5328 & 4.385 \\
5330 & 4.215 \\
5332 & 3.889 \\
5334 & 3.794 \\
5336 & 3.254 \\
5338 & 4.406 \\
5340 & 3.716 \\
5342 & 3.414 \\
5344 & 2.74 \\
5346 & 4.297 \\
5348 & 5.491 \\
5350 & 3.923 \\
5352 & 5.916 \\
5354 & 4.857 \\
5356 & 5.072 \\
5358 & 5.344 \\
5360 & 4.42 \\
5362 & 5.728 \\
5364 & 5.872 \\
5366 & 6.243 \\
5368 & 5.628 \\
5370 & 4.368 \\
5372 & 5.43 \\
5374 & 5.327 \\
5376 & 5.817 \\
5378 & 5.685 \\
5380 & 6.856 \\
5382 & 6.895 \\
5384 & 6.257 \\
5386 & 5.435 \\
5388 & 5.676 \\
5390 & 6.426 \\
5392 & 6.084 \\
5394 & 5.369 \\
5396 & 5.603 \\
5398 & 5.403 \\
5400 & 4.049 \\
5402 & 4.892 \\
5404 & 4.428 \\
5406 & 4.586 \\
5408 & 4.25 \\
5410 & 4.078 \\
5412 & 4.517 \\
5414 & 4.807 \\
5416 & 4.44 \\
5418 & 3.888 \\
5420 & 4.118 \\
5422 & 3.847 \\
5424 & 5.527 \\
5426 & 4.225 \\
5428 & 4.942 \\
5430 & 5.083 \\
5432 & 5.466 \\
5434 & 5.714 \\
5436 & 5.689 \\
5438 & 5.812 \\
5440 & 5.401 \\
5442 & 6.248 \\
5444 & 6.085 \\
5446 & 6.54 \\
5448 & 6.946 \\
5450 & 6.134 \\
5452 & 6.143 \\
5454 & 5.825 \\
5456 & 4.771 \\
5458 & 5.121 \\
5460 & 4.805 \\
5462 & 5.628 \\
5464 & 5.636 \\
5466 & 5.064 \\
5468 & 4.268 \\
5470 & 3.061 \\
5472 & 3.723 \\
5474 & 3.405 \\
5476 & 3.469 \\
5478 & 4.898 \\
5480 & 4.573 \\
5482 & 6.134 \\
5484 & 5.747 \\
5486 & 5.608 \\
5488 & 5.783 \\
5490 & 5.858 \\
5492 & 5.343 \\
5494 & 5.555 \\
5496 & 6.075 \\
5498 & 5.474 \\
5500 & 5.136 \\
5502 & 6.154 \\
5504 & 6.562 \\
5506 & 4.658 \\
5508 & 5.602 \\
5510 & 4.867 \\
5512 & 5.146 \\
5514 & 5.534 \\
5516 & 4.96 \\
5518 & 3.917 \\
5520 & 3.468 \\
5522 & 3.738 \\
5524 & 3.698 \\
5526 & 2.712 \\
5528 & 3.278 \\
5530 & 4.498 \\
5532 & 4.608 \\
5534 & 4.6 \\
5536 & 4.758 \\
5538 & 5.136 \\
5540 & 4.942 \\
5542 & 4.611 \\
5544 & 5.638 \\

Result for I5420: 2.1 angstrom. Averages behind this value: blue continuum 4.47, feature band 4.45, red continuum 5.4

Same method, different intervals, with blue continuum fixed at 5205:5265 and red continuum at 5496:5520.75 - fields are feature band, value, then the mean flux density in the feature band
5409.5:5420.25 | 1.0 angstrom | 4.33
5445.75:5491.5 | -1.4 angstrom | 5.16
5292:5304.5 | -1.9 angstrom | 4.94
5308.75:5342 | -0.3 angstrom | 4.43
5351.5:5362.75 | -1.6 angstrom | 5.18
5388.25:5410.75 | -1.6 angstrom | 5.05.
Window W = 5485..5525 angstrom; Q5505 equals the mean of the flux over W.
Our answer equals 5.16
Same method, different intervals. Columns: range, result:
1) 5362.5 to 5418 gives 5.33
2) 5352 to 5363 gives 5.16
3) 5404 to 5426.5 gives 4.39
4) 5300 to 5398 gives 5.08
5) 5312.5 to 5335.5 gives 4.56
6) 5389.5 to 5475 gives 5.06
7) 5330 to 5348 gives 3.82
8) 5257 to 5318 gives 4.74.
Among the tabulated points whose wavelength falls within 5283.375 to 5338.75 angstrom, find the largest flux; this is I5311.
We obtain 6.412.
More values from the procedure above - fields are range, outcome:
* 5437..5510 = 6.946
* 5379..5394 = 6.895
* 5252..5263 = 5.068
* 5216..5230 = 4.901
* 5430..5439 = 5.812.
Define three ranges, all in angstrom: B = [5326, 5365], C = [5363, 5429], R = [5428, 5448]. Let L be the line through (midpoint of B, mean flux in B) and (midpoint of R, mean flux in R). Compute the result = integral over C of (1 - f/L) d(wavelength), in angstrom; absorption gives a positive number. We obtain -0.4 angstrom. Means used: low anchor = 4.47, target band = 5.18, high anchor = 5.8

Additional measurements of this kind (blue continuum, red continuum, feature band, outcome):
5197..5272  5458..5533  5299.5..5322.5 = -4.3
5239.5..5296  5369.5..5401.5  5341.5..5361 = 2.5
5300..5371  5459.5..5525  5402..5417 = 1.2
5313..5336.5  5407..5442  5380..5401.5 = -4.7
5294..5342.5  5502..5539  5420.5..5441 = -2.3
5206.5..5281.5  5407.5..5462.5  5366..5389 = -4.1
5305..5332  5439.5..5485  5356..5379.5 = -2.2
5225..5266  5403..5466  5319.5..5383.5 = -2.7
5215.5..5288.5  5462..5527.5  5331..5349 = 2.1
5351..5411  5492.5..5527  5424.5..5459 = -3.3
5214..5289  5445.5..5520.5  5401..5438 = 1.4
